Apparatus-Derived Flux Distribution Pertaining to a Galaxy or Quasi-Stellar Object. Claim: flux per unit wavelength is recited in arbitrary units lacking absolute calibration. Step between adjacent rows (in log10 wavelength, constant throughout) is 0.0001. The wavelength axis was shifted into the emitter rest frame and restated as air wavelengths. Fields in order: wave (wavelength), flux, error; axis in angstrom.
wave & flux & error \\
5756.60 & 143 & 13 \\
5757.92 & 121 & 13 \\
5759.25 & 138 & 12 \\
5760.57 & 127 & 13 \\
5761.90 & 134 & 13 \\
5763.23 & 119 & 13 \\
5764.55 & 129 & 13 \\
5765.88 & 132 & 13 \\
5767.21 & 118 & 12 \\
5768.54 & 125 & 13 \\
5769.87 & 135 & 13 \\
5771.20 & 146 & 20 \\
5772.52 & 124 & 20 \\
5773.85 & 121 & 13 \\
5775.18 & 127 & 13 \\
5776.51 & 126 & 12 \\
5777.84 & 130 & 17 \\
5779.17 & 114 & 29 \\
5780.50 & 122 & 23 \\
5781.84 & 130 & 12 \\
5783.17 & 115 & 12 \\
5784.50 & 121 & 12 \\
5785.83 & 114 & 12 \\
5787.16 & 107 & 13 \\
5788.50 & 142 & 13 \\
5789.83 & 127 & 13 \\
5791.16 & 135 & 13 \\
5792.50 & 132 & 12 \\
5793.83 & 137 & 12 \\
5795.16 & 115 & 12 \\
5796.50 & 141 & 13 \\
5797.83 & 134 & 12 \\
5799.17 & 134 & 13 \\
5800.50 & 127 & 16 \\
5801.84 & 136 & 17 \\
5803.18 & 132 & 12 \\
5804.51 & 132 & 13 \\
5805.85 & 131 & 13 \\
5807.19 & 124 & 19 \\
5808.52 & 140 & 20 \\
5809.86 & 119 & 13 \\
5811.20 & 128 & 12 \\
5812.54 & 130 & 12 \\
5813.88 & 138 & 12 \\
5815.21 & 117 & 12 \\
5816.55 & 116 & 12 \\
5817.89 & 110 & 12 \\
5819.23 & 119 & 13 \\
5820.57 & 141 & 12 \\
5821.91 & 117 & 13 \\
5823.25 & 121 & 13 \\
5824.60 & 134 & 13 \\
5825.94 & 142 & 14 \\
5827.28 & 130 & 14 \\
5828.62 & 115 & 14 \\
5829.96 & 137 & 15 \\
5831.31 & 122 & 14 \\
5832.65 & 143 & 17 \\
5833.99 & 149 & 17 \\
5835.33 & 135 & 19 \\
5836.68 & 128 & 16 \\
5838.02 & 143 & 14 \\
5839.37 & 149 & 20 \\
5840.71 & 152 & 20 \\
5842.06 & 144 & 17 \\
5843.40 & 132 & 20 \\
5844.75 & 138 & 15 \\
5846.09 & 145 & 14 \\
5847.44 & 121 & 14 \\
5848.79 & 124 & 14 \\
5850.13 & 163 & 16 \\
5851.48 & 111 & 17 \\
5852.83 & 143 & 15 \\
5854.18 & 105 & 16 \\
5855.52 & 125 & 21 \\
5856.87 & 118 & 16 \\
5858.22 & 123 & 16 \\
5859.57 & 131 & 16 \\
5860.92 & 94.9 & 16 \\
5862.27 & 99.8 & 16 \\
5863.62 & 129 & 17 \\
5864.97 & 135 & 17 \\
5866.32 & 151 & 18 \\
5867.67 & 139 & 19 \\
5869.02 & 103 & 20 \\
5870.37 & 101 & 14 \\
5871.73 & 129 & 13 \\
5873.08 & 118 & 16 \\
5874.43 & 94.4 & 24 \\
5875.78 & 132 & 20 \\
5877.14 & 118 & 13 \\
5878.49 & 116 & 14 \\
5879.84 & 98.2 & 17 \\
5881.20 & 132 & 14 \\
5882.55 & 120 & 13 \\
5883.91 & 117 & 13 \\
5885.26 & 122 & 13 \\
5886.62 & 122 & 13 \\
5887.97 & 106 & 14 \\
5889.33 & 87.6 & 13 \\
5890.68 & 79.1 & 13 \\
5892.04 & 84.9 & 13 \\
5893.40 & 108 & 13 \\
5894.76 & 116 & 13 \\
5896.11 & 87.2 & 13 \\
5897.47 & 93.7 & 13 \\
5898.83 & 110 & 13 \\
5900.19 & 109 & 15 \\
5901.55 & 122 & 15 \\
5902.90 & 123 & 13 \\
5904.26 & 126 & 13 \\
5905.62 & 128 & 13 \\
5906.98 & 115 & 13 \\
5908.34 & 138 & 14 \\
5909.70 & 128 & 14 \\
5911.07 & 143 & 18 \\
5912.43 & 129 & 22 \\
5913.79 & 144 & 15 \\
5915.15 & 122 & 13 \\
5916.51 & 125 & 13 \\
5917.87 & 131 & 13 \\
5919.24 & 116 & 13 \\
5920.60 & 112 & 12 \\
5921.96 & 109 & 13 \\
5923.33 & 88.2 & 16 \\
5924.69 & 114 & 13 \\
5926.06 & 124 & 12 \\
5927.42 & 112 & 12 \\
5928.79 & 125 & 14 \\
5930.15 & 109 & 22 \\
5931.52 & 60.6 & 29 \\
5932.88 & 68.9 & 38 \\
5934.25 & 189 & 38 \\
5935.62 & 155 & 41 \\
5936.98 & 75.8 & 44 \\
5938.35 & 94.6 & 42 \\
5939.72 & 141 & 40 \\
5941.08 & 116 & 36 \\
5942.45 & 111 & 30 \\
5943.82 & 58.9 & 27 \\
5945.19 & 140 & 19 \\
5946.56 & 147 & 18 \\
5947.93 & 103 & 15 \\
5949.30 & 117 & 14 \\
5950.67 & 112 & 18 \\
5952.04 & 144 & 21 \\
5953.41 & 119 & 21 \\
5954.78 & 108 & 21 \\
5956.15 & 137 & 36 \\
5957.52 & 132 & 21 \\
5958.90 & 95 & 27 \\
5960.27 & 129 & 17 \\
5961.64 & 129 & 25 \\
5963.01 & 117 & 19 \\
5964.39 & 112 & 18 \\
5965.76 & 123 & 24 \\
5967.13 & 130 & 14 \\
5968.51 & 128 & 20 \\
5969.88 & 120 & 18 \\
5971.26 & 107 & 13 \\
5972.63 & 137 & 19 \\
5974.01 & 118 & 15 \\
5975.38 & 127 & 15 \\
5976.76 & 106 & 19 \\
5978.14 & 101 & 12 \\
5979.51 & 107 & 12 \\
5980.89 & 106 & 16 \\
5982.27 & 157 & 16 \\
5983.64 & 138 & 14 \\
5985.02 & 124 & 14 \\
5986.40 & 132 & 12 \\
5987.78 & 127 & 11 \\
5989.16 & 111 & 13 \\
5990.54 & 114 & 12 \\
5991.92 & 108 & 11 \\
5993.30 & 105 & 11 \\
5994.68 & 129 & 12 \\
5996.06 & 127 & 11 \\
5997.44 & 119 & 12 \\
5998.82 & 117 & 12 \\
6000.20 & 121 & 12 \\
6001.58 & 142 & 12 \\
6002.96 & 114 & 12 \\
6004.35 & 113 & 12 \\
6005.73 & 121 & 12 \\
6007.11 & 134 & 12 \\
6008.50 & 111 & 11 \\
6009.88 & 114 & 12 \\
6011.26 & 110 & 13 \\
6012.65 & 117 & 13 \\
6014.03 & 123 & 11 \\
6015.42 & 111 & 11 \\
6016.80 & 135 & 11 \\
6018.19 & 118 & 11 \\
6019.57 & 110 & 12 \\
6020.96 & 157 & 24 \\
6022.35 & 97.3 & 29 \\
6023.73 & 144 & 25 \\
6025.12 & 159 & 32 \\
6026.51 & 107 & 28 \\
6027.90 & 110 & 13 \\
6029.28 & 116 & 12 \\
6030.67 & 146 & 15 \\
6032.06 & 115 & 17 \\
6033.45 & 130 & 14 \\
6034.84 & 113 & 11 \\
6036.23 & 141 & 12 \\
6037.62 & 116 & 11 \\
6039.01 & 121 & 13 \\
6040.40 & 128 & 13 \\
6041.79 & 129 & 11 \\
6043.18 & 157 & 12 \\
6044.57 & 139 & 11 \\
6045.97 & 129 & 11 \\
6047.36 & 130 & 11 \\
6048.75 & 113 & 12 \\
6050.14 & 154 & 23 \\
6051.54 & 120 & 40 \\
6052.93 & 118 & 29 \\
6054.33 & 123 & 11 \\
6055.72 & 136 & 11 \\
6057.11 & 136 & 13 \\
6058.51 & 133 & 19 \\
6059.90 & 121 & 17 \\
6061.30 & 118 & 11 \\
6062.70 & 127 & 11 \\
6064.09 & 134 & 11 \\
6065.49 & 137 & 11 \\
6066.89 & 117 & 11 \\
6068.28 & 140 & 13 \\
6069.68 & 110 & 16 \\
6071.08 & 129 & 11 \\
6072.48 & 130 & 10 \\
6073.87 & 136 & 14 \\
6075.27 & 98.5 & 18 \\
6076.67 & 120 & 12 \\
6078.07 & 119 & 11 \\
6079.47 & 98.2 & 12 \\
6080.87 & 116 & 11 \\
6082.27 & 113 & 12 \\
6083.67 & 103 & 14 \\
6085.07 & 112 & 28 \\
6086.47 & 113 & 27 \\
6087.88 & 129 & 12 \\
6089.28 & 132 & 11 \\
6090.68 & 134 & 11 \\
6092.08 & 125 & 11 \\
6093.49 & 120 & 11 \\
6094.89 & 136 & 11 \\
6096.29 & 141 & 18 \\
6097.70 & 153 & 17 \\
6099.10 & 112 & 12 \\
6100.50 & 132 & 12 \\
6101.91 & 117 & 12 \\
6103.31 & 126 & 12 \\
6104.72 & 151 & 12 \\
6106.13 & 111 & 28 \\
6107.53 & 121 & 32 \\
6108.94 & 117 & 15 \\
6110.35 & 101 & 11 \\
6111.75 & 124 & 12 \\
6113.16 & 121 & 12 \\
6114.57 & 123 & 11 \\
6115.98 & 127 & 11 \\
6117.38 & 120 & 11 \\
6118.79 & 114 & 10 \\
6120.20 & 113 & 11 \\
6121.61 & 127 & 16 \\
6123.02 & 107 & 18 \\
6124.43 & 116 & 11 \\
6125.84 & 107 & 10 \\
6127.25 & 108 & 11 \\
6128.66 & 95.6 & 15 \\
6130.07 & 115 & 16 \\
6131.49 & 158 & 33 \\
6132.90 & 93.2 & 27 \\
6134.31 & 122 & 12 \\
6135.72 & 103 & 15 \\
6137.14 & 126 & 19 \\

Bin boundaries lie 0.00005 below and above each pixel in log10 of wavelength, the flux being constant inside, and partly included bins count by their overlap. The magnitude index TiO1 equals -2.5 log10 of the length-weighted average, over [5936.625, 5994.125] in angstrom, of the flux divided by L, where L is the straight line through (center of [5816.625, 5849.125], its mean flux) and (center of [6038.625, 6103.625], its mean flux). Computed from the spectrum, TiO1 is 0.09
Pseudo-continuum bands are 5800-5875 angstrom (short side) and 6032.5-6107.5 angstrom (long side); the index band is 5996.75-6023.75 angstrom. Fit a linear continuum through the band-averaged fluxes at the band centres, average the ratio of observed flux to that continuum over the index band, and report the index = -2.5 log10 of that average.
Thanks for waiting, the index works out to 0.05 mag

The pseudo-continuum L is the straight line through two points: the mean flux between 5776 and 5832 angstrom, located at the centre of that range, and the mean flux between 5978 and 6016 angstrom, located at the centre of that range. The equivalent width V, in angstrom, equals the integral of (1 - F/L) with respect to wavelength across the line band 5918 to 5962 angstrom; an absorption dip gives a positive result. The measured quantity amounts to 2.4 angstrom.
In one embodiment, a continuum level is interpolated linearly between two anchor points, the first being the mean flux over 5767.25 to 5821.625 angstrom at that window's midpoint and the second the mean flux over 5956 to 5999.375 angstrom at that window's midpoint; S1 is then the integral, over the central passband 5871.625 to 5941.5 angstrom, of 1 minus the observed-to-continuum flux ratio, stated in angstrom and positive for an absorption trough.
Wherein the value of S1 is 4.7 angstrom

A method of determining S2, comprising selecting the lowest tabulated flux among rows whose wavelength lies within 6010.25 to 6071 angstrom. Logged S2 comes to 97.3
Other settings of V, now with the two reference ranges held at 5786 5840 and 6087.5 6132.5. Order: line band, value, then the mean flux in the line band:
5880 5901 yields 3.6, 106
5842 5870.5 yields 0.6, 126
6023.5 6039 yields -0.2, 126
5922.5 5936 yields 1.4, 114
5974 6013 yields 1.8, 120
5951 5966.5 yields 0.5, 122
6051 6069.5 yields -0.5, 127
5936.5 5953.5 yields 1.7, 114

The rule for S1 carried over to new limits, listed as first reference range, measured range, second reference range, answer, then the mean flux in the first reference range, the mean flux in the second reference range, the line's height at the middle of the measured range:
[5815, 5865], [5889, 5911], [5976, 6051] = 2.79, 129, 124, 127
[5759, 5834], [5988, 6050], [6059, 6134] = -0.34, 128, 121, 123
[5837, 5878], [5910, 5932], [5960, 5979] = 1.05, 127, 120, 123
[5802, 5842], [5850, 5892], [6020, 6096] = 4.17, 131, 126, 130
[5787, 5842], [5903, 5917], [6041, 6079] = 0.02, 131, 128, 130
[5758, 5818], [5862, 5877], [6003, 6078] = 0.63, 127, 125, 127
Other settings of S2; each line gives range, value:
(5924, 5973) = 58.9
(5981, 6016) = 105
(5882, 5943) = 60.6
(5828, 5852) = 111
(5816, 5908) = 79.1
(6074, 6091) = 98.2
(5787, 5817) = 107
